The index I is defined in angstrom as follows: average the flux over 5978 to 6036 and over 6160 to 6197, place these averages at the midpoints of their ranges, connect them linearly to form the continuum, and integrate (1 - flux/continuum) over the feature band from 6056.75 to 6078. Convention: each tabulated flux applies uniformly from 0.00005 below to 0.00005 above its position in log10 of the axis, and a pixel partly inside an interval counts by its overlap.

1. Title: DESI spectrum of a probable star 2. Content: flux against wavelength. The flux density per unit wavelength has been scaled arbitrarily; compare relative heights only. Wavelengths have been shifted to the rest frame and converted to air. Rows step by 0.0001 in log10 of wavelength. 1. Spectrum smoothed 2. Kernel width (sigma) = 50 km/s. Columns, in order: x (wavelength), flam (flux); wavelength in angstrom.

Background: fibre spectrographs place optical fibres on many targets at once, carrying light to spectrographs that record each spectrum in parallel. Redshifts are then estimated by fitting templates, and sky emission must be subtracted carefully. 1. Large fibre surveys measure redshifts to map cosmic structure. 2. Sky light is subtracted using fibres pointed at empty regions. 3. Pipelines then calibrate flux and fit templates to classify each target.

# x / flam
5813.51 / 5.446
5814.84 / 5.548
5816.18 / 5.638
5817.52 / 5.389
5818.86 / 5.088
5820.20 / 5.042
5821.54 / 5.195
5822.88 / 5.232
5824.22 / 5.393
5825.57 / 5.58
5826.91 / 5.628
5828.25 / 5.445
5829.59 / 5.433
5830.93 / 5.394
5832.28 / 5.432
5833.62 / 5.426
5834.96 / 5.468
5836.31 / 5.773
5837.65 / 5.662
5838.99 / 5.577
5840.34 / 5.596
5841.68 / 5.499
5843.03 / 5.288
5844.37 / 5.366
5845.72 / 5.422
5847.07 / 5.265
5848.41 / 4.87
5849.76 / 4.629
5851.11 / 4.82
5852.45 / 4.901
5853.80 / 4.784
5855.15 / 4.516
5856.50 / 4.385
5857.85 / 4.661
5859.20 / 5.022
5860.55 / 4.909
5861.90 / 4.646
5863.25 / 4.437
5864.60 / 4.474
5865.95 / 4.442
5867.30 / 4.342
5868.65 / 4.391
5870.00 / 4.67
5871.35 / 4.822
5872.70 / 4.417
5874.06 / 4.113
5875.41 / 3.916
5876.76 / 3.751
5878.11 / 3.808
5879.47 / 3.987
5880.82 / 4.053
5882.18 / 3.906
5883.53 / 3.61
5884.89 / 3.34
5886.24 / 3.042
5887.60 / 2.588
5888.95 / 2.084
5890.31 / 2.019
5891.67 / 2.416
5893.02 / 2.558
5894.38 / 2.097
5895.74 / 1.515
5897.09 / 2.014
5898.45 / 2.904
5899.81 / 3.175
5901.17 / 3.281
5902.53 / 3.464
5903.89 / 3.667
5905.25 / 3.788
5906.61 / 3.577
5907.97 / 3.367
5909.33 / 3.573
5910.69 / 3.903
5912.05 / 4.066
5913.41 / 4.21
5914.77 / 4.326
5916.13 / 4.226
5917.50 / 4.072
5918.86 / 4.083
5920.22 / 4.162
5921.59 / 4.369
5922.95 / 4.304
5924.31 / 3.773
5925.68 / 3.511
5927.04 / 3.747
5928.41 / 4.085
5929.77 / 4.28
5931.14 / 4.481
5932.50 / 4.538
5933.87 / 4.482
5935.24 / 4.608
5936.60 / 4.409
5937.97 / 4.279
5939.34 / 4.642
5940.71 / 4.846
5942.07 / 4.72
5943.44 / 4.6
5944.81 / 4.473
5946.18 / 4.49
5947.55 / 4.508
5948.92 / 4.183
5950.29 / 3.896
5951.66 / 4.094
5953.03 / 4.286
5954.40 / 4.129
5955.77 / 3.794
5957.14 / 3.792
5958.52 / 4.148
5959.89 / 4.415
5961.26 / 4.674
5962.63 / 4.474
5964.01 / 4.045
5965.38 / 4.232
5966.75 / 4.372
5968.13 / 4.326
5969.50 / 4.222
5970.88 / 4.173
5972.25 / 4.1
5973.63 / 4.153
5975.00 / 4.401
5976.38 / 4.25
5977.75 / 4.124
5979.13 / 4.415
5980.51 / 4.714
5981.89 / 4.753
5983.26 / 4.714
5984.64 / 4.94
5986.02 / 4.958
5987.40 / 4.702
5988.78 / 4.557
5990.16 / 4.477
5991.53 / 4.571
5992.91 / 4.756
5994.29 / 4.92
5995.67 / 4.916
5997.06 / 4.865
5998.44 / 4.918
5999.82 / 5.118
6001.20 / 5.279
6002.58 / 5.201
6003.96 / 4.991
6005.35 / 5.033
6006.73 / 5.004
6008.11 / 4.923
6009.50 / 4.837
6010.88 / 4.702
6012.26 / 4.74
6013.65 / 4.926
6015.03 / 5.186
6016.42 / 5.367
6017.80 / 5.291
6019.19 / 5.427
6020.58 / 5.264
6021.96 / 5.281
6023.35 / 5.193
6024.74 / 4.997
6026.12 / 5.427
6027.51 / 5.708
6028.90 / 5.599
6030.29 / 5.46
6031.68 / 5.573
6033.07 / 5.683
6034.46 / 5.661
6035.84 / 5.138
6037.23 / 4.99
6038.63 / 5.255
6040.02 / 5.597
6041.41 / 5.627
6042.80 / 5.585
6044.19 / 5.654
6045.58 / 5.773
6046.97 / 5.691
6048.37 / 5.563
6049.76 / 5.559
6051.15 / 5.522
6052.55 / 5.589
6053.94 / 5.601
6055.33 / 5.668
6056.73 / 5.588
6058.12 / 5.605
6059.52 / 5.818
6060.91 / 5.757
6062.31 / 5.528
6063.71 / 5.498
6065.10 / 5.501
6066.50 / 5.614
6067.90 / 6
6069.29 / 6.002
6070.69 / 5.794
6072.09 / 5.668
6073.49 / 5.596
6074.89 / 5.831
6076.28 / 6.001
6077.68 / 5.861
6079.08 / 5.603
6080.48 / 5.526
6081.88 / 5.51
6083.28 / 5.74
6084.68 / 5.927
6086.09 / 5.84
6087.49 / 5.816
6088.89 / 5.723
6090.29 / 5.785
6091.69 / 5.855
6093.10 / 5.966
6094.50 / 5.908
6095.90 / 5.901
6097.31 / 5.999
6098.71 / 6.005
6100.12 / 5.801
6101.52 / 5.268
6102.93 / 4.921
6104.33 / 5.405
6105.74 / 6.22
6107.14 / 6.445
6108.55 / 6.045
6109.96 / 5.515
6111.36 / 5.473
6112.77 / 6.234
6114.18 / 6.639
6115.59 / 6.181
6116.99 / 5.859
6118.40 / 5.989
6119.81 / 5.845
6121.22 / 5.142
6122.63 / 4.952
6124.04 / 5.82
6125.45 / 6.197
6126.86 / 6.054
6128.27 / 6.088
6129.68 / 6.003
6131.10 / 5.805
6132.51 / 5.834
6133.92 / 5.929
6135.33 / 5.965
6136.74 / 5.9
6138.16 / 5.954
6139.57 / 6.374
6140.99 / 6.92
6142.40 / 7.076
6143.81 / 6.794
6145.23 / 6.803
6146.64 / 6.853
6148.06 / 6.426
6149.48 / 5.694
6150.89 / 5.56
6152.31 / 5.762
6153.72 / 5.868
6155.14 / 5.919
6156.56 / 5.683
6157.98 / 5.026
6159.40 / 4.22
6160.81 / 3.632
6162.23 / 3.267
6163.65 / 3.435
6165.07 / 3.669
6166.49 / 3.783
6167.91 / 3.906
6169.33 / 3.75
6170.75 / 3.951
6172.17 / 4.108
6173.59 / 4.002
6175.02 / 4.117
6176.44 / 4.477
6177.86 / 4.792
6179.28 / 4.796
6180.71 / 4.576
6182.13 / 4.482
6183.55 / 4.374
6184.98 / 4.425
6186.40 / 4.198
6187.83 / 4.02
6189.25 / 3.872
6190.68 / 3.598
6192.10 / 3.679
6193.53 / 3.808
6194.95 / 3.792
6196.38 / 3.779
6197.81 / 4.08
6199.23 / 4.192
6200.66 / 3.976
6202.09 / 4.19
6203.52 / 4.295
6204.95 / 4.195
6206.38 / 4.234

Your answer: -4.8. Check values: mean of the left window 5.05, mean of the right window 4.01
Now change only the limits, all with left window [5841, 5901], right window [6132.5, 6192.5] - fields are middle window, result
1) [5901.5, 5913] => 1.2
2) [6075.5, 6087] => -2.6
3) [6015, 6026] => -1.9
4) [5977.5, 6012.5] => -3.3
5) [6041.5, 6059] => -3.9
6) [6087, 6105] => -3.7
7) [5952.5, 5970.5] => 0.3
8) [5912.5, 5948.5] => -1.1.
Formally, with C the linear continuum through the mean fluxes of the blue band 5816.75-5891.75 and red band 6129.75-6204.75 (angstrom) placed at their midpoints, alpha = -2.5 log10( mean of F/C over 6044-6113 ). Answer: -0.20 mag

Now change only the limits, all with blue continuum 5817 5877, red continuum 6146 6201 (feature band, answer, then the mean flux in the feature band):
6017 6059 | -0.17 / 5.49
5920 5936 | 0.16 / 4.2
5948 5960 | 0.18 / 4.07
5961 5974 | 0.13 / 4.27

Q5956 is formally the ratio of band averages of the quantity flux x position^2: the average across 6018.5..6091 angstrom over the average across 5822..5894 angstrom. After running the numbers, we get 1.32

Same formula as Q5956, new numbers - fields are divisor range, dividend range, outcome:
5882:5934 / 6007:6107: 1.67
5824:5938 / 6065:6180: 1.42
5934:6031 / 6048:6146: 1.30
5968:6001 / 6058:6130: 1.31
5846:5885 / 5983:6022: 1.17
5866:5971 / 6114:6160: 1.65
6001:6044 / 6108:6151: 1.20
